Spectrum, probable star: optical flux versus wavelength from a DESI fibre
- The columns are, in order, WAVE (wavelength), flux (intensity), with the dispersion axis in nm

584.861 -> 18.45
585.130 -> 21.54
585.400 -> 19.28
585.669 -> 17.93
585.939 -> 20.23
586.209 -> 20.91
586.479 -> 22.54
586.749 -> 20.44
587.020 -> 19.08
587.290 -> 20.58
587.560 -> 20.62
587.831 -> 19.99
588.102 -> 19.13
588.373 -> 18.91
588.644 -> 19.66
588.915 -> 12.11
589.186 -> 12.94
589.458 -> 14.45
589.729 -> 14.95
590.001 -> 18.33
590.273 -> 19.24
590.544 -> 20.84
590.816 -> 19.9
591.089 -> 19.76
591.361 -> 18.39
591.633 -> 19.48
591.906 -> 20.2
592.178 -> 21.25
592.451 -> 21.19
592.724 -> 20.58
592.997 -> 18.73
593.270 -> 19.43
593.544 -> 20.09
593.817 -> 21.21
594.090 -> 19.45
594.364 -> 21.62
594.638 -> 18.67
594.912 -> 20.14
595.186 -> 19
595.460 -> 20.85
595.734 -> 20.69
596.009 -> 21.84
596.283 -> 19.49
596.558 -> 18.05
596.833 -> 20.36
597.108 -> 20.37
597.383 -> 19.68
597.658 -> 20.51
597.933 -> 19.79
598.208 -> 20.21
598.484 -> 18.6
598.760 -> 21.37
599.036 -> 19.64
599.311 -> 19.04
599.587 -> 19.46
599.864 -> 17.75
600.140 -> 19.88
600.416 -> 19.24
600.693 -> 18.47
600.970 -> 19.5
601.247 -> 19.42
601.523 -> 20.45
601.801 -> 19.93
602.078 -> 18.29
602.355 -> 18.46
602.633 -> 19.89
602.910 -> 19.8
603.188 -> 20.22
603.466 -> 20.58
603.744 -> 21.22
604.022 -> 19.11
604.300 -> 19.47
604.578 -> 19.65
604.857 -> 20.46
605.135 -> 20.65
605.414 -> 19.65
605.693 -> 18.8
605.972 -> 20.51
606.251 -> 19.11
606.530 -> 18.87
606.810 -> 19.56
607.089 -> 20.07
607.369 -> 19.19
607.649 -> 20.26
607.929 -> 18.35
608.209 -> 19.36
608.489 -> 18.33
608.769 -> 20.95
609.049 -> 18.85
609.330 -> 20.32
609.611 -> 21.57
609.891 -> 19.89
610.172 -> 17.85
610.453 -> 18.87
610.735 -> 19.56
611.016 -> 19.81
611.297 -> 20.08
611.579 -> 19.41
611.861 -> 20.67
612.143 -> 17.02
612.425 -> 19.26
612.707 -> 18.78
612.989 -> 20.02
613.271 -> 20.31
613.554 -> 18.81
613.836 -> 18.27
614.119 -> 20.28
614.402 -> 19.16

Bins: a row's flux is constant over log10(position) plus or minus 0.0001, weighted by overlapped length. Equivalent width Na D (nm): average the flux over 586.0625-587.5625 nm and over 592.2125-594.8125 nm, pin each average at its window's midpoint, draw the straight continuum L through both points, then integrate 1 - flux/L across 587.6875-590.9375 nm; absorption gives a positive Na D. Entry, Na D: 0.47 nm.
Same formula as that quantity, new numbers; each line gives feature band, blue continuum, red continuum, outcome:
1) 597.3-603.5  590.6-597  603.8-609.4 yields 0.077 nm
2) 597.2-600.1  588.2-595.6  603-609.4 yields -0.048 nm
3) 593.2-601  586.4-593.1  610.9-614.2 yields -0.311 nm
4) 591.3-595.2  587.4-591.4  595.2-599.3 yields -0.216 nm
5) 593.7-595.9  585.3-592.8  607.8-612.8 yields -0.126 nm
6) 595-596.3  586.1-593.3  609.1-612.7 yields -0.089 nm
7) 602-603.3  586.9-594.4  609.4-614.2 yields -0.008 nm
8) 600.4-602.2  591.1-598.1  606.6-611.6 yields 0.043 nm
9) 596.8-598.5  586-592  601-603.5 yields -0.060 nm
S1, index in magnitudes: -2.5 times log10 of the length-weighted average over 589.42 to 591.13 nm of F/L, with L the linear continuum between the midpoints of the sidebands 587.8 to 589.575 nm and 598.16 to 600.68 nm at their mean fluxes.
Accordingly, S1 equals -0.083 mag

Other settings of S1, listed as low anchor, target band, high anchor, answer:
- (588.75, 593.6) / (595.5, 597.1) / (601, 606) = -0.064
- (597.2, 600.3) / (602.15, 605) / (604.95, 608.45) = -0.016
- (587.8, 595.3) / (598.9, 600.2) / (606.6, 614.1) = 0.001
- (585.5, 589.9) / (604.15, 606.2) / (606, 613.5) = -0.033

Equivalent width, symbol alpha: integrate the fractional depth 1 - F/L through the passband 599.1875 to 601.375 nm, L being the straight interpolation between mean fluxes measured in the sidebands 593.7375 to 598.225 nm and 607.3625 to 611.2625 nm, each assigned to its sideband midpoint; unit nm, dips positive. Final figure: 0.09 nm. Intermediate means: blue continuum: 20.1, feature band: 19.1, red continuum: 19.5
